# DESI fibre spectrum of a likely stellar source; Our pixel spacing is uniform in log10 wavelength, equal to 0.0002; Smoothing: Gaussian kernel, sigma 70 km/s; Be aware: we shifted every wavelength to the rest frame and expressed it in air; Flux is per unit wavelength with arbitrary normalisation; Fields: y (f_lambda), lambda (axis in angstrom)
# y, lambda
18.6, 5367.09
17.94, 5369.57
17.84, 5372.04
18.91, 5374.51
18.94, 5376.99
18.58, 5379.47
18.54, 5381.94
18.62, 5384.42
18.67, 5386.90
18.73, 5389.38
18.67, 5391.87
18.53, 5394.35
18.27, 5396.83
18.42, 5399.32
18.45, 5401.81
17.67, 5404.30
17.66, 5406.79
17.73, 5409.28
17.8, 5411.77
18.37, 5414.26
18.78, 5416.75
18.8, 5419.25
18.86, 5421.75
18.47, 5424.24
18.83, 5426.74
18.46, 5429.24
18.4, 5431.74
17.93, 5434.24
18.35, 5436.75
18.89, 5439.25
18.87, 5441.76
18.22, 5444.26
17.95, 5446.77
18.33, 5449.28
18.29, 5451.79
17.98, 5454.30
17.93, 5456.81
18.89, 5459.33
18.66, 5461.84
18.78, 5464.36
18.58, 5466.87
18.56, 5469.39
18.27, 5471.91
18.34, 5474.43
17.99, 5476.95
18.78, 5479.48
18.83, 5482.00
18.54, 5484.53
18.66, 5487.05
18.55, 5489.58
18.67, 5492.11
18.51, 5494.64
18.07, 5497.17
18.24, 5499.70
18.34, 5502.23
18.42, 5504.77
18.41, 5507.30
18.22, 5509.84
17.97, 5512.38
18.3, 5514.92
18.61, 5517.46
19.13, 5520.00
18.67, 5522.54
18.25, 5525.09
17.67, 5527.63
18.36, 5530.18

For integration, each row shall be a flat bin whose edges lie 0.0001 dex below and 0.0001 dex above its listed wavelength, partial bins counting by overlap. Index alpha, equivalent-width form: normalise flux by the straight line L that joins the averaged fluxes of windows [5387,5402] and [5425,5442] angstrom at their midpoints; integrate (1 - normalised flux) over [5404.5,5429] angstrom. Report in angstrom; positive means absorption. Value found 0.2 angstrom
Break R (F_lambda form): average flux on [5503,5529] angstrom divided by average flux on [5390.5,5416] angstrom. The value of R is 1.01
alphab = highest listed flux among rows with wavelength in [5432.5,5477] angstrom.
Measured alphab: 18.89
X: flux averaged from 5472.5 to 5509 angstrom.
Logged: 18.4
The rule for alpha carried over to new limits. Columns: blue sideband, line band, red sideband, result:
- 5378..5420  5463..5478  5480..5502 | 0.0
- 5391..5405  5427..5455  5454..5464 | 0.1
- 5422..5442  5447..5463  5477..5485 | 0.2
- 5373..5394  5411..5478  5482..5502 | 0.5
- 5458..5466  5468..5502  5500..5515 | 0.1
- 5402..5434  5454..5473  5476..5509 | -0.1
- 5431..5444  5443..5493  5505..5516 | -0.2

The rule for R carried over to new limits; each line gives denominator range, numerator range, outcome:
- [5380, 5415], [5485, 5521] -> 1.01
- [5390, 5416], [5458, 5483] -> 1.02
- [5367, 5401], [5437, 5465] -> 1.00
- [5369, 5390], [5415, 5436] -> 1.00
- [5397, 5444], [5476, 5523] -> 1.01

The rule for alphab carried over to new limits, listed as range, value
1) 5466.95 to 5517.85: 18.83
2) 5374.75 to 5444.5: 18.94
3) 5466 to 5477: 18.58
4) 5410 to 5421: 18.8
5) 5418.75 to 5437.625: 18.86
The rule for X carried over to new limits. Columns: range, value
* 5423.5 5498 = 18.5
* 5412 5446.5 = 18.5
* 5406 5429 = 18.4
